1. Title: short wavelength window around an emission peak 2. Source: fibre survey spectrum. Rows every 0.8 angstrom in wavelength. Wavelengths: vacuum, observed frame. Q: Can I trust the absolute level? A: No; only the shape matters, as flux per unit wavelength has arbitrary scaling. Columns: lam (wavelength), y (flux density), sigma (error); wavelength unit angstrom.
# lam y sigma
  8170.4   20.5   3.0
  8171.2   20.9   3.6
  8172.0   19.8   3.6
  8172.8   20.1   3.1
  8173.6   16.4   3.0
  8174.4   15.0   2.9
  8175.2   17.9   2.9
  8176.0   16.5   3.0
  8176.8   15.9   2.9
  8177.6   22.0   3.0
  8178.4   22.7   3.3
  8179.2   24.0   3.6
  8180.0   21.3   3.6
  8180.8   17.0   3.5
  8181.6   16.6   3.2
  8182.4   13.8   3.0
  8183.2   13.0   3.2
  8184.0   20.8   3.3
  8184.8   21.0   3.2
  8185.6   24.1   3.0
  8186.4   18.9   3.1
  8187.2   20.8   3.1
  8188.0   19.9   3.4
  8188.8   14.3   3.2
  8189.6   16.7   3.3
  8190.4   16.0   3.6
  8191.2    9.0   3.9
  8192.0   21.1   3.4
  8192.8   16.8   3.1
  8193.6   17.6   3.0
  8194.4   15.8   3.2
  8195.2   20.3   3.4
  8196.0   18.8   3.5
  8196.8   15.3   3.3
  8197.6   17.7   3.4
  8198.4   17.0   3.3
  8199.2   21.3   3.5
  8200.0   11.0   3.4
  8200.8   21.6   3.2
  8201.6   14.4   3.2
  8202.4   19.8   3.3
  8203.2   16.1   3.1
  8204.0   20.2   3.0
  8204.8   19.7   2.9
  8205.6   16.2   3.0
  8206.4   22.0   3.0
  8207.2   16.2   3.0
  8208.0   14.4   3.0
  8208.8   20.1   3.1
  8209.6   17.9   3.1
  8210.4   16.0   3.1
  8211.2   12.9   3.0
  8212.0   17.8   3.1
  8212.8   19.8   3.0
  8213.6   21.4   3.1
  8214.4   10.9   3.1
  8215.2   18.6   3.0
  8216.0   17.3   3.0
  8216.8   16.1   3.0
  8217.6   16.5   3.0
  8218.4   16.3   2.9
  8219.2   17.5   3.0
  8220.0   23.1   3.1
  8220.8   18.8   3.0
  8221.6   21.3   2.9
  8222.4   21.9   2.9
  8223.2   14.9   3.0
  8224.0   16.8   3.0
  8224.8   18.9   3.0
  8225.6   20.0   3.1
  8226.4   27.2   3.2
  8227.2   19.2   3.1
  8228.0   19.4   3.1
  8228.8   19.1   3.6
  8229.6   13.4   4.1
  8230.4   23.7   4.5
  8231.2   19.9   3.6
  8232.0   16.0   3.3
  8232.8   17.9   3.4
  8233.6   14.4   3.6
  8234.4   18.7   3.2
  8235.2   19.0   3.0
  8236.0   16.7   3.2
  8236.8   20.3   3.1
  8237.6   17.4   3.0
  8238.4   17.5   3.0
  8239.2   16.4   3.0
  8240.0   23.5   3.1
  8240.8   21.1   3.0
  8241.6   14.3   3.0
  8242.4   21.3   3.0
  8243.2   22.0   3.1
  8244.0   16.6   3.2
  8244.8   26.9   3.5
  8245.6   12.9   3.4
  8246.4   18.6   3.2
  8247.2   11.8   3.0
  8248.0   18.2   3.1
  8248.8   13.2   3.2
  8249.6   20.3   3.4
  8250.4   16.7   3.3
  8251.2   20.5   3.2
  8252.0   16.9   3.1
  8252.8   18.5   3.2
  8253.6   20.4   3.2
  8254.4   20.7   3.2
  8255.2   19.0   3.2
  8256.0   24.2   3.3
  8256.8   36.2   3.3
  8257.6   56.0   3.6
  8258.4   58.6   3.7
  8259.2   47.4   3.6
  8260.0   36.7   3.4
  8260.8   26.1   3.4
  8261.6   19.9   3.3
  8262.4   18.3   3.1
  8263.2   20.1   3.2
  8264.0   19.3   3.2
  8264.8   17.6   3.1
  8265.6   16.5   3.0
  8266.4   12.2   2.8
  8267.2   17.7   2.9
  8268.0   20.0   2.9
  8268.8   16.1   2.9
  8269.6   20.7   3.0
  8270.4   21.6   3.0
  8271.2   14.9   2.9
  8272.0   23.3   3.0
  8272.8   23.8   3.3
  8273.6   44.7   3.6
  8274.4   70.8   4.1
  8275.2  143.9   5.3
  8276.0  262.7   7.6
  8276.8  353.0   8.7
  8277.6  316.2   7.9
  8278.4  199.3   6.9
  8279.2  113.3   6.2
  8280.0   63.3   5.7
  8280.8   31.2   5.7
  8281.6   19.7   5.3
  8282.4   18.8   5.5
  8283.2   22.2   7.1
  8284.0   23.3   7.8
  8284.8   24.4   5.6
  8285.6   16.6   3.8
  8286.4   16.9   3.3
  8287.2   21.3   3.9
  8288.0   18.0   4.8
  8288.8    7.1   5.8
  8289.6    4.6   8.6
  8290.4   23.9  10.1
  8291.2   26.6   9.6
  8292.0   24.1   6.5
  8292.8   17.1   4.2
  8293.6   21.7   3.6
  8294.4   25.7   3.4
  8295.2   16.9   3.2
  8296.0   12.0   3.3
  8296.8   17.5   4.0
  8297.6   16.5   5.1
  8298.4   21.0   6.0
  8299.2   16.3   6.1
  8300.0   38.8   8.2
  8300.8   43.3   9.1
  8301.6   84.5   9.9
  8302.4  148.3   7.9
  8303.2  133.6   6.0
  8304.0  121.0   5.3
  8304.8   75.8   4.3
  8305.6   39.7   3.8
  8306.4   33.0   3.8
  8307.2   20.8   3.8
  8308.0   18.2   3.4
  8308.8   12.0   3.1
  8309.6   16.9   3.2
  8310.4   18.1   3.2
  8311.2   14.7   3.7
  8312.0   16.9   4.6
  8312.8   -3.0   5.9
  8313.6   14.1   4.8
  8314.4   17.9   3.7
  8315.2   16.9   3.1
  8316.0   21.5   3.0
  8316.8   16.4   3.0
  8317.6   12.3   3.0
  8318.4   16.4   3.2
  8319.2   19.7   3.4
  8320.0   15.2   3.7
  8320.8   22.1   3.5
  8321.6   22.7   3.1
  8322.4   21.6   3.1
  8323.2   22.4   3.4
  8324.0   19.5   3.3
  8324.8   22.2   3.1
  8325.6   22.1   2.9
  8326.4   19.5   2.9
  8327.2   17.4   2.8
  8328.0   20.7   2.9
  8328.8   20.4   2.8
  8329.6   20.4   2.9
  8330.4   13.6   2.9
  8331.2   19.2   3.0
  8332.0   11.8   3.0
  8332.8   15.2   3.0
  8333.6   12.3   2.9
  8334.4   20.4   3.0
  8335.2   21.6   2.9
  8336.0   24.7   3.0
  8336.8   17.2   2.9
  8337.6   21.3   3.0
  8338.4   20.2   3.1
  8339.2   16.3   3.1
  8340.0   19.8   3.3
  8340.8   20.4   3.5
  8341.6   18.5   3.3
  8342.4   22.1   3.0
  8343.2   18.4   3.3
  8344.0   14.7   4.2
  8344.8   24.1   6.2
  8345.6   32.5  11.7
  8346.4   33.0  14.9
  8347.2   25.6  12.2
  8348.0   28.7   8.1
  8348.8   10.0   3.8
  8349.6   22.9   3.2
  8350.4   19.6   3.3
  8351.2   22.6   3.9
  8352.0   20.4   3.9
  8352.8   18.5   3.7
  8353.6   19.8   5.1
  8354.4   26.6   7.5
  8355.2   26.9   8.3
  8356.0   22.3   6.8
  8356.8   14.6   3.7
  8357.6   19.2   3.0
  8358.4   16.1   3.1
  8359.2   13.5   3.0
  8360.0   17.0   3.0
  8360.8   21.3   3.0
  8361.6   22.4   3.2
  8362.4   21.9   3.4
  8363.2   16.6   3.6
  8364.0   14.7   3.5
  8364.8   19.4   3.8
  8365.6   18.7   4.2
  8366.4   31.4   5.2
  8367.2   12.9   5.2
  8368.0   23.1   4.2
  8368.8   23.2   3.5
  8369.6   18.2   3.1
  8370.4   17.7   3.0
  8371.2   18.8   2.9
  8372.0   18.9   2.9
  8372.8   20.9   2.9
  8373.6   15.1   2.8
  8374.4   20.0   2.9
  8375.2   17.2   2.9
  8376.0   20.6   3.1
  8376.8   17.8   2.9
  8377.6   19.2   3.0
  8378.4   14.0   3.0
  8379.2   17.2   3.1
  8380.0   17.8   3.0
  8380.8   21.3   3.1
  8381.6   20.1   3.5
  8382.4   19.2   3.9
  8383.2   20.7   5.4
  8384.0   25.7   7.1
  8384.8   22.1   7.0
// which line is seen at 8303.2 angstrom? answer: [N II] 6583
